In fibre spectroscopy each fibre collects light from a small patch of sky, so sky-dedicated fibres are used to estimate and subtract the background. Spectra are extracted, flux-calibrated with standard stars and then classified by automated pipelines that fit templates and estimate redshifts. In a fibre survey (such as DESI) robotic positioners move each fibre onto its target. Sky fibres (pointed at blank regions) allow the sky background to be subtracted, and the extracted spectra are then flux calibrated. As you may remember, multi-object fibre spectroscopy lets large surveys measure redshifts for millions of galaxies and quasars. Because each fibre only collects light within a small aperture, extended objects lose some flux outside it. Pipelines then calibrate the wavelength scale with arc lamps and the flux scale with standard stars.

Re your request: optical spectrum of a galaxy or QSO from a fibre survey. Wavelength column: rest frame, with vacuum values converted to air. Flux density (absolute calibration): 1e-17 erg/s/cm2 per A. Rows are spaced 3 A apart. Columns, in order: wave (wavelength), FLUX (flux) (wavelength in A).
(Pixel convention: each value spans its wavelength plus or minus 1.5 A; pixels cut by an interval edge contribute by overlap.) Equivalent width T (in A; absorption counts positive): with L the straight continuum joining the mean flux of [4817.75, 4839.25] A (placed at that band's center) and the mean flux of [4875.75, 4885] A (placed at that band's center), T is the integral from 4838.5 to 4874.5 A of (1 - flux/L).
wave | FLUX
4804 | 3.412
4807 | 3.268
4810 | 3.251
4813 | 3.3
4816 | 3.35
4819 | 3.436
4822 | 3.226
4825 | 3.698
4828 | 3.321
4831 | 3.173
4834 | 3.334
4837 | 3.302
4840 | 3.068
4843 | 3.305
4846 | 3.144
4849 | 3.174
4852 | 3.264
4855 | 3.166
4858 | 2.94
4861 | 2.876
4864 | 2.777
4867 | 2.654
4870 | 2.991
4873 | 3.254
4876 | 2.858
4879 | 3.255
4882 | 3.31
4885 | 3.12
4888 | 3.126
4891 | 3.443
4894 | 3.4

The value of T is 2.2 A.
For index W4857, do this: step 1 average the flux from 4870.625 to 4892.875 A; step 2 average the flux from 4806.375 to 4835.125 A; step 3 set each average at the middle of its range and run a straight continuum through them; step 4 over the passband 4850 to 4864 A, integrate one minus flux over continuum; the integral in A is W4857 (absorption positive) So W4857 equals 0.9 A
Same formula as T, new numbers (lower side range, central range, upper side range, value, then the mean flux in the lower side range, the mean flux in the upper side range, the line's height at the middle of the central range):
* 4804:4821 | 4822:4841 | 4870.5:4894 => -0.1 A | 3.33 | 3.2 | 3.29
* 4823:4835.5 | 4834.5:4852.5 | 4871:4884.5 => 0.5 A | 3.38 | 3.16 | 3.31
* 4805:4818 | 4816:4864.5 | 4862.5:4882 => -0.9 A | 3.3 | 2.99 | 3.16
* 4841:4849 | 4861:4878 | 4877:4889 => 1.5 A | 3.21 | 3.19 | 3.2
